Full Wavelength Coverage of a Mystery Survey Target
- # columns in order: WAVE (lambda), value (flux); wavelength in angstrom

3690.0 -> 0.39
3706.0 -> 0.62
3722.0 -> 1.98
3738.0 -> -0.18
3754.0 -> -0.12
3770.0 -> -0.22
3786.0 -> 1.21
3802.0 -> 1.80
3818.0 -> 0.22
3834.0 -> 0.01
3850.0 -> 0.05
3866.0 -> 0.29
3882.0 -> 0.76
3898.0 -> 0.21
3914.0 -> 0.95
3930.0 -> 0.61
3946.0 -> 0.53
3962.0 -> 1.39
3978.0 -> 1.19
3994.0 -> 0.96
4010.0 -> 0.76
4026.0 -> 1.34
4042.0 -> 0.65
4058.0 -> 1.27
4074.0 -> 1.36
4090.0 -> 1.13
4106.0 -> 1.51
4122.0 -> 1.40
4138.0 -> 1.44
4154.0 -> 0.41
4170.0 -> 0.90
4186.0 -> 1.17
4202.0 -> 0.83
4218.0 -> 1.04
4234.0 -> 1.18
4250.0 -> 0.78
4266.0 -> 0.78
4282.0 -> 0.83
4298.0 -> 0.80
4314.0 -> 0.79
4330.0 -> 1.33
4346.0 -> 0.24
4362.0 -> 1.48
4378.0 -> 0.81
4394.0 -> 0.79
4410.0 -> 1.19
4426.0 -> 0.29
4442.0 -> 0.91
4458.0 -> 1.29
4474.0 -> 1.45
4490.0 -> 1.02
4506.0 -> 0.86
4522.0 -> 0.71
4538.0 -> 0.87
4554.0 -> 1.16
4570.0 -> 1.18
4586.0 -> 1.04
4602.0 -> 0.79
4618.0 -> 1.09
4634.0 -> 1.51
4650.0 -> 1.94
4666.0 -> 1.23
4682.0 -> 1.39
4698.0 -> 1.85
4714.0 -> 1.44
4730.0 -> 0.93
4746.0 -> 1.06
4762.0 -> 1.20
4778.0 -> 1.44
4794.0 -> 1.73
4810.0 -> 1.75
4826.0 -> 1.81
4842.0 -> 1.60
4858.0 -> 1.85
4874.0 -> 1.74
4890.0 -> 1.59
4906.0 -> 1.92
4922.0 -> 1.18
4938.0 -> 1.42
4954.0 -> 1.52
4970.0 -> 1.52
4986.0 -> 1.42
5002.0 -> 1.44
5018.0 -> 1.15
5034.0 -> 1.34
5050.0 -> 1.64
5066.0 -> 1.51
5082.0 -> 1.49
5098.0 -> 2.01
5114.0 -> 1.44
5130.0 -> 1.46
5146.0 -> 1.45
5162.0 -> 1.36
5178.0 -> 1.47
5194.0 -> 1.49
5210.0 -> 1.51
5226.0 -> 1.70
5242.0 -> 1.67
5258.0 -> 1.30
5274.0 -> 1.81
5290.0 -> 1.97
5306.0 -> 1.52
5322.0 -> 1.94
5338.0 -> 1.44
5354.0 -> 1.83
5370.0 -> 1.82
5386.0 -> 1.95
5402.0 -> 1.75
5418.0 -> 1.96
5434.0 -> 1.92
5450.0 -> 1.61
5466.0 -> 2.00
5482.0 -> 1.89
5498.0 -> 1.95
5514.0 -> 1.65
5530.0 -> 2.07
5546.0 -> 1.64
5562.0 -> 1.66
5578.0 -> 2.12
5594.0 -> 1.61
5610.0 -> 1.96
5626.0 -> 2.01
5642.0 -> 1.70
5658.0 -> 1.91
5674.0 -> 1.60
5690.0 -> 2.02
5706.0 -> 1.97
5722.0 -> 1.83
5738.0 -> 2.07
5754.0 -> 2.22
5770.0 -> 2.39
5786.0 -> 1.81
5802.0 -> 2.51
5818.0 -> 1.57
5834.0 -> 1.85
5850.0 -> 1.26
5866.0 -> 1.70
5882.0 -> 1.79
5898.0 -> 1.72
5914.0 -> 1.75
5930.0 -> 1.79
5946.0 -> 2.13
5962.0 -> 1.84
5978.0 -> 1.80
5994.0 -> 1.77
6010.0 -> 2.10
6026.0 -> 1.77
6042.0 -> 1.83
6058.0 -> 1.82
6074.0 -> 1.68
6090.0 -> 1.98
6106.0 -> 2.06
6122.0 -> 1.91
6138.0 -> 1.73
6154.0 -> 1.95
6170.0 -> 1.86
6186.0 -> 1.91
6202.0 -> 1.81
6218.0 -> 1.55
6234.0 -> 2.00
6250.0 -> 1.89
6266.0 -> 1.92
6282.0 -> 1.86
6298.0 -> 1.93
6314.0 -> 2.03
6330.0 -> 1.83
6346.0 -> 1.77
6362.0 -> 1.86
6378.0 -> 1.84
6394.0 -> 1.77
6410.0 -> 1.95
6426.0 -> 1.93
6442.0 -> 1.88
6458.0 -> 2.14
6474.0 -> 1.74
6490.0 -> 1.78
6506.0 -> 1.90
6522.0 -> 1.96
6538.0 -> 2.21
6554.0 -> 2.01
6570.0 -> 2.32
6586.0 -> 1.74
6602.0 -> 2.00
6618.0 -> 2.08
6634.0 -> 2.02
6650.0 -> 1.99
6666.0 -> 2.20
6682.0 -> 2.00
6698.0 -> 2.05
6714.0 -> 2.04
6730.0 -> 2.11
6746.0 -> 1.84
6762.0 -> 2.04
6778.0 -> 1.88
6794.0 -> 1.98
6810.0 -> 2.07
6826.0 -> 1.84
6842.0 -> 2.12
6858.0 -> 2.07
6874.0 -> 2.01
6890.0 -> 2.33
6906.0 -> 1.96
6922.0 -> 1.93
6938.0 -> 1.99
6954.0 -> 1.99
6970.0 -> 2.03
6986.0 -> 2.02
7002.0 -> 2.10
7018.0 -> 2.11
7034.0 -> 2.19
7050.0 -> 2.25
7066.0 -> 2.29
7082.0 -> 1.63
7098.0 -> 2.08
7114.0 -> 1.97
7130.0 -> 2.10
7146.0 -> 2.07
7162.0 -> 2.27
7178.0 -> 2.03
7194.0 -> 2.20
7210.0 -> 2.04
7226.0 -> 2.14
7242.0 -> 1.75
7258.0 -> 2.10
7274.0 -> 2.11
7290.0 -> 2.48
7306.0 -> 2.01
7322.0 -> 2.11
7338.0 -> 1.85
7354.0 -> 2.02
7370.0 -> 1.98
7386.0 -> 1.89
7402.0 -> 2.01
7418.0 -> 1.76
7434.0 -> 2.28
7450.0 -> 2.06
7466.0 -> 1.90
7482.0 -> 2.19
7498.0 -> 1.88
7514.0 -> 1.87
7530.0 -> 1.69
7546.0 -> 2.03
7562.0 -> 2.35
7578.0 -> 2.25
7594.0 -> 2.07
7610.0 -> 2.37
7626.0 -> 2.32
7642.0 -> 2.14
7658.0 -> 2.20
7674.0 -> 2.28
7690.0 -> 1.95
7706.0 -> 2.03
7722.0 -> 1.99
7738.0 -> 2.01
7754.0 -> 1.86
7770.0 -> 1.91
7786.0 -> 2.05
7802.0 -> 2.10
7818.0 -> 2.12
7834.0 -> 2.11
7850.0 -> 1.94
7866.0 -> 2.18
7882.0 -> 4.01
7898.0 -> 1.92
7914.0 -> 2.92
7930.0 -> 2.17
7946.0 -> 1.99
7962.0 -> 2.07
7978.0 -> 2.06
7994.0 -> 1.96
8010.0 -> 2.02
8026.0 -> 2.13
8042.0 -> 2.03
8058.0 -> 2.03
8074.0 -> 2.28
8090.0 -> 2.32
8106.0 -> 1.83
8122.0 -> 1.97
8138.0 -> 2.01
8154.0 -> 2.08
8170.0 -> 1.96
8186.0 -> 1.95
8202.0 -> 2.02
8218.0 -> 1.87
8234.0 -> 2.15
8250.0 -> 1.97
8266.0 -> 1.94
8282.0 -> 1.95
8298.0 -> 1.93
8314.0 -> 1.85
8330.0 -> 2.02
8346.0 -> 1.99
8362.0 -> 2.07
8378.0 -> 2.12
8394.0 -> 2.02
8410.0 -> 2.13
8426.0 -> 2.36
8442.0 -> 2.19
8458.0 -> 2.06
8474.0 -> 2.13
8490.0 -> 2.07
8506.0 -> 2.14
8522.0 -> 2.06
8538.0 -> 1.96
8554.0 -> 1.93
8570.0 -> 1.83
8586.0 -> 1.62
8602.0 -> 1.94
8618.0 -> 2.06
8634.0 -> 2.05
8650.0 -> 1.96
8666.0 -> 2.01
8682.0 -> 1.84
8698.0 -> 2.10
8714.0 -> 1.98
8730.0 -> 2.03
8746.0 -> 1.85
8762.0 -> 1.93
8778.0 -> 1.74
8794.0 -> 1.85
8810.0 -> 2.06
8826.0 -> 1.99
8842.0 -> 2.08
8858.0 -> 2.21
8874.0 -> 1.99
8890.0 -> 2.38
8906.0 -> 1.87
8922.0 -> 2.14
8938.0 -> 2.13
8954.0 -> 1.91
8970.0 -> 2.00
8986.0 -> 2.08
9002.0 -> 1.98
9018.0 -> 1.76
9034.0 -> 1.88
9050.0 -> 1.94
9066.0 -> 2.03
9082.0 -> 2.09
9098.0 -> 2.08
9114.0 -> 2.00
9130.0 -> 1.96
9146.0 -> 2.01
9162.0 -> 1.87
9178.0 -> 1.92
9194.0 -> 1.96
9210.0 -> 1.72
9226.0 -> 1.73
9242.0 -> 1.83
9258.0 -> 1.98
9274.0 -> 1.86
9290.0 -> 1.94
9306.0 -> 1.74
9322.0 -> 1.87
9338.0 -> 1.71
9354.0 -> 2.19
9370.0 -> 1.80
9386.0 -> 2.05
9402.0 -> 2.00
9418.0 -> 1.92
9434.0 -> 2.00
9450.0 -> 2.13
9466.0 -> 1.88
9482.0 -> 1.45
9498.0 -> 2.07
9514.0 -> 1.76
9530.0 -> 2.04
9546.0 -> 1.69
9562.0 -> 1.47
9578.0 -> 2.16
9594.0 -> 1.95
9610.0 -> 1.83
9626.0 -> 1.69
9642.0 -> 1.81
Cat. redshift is 0.20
